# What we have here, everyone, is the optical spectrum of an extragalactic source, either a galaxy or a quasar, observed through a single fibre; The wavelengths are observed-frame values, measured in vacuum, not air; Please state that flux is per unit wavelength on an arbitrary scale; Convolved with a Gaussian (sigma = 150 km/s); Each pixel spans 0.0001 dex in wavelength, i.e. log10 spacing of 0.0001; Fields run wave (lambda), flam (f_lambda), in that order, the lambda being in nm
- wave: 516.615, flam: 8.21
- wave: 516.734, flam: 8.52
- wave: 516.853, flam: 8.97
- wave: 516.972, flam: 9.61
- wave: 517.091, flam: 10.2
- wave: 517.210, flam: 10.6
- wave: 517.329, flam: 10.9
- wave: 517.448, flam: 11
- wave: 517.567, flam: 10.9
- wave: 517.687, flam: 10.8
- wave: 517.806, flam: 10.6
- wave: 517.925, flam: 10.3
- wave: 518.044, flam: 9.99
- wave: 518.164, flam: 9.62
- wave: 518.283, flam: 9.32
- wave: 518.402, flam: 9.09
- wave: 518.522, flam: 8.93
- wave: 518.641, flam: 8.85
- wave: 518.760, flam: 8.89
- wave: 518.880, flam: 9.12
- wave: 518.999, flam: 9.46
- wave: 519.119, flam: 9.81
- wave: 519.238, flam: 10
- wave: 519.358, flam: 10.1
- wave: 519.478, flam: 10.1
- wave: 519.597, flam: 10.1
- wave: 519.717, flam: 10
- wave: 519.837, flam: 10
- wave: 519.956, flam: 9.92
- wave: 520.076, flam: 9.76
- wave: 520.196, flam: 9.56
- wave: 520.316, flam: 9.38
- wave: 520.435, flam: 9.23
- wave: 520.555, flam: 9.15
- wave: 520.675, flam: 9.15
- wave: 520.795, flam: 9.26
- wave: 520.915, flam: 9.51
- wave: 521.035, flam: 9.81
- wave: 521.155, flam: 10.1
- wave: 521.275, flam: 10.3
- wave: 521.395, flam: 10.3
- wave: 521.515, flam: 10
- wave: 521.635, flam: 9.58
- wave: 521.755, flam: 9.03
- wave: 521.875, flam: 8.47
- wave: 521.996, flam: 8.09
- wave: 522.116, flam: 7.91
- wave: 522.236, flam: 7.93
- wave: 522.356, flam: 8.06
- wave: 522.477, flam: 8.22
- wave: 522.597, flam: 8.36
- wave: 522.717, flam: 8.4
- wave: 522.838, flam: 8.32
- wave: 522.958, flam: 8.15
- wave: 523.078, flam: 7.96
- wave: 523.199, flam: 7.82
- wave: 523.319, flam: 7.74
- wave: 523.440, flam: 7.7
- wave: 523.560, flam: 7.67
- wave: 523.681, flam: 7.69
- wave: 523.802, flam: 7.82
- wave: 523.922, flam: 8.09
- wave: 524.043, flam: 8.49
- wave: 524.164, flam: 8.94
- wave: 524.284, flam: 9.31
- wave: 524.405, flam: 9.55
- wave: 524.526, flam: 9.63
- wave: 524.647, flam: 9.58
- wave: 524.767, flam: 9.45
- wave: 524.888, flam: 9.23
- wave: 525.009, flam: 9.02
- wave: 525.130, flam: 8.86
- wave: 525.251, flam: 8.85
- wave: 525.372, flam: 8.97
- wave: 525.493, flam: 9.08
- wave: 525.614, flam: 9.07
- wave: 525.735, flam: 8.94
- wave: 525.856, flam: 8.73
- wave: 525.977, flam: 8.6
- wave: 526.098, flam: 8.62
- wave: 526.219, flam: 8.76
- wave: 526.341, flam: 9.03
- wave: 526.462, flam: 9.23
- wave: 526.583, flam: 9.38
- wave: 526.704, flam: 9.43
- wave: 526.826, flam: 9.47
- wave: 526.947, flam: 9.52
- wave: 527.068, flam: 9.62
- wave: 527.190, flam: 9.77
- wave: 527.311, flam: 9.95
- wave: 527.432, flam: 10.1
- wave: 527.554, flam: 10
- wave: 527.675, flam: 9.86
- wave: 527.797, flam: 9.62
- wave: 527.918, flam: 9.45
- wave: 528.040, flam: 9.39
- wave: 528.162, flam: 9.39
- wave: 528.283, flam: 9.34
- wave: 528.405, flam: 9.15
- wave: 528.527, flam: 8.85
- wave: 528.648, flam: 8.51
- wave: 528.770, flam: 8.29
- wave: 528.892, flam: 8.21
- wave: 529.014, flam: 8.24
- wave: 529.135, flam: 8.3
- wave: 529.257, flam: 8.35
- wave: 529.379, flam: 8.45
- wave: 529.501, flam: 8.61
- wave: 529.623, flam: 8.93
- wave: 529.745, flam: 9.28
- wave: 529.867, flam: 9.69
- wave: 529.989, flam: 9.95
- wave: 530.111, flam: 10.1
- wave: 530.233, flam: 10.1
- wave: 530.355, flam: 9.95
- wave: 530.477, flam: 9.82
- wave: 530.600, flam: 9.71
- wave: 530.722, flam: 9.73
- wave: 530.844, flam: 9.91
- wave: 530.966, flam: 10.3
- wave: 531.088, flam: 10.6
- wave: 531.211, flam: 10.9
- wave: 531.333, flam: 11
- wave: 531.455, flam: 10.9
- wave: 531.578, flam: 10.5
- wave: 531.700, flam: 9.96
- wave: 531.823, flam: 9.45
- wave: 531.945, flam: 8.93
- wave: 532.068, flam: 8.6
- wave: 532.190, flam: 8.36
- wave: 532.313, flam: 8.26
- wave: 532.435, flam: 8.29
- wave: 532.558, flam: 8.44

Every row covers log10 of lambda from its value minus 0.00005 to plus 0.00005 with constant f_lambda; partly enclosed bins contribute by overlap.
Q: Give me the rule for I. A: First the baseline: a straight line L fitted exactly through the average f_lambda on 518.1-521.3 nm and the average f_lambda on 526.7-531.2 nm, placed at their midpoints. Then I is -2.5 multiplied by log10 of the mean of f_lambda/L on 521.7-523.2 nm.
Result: 0.160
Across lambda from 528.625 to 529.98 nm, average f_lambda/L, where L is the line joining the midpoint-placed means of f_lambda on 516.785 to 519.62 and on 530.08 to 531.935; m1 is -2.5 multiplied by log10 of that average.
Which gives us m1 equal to 0.17 mag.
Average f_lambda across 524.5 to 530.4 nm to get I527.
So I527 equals 9.2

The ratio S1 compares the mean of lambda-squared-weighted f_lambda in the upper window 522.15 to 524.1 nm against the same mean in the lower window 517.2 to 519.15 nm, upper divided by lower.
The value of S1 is 0.8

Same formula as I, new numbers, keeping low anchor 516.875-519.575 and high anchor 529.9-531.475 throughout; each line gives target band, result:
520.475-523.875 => 0.156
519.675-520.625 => 0.038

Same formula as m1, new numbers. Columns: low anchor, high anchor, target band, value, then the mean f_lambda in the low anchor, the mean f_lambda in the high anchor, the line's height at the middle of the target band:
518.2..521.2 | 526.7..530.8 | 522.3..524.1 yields 0.18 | 9.54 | 9.33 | 9.46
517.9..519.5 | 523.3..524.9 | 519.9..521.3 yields -0.04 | 9.51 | 8.64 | 9.2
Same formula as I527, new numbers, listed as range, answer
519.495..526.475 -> 8.94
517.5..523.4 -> 9.29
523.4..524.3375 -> 8.22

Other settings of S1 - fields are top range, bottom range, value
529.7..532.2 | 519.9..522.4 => 1.11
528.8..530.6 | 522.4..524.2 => 1.16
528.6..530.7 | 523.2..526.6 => 1.06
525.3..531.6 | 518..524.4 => 1.07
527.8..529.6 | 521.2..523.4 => 1.05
